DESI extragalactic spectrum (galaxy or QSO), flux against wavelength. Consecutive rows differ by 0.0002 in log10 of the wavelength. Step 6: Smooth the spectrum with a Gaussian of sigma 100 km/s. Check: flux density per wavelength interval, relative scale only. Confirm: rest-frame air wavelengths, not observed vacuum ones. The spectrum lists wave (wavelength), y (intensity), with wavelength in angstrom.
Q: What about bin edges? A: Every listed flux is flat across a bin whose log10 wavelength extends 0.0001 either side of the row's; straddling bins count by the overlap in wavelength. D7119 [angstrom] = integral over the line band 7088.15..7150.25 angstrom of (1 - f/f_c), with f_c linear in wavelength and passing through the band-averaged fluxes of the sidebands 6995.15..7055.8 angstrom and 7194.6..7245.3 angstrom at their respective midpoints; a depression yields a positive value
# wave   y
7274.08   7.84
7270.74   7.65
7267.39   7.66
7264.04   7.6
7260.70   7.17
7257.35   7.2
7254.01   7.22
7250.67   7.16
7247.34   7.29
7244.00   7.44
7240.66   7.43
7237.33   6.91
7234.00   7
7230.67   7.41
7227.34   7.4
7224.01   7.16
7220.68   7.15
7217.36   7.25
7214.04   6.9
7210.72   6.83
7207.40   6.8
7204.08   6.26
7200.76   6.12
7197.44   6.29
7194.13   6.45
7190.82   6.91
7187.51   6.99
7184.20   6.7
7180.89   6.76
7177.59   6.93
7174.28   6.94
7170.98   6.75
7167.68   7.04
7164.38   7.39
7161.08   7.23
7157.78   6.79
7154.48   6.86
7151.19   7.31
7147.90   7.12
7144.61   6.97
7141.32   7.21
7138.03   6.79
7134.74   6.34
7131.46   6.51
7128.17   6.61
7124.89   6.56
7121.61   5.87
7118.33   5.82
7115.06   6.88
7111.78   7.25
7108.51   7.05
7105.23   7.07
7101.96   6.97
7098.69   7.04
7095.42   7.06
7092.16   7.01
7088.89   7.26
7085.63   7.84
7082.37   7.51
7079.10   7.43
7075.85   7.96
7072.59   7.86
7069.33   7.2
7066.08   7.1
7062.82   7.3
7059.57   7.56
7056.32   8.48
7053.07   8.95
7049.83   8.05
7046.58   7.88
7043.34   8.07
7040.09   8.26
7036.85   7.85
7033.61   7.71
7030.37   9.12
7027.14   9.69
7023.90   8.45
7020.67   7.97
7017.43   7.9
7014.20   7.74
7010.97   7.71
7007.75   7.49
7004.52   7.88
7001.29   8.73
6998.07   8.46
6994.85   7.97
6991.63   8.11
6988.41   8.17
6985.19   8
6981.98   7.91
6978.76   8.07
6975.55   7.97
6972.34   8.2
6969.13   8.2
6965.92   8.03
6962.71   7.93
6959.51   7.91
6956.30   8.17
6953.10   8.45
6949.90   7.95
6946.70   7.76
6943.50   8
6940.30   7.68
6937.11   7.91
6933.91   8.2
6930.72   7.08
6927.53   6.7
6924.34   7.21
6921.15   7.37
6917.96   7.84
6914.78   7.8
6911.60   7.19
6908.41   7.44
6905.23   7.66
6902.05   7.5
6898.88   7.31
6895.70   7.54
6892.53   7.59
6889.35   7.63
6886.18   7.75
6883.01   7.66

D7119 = 6.5 angstrom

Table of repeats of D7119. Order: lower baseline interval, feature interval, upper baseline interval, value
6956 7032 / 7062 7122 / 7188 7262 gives 4.0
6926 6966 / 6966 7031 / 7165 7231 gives -4.7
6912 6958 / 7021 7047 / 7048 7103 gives -2.6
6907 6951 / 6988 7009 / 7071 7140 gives -2.2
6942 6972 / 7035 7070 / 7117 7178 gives -2.2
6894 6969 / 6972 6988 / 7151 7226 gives -1.1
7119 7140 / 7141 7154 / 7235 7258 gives -1.1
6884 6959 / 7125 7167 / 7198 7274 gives 2.1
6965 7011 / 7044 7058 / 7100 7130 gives -1.8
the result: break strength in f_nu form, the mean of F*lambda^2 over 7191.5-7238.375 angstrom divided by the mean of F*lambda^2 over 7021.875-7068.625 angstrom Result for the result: 0.88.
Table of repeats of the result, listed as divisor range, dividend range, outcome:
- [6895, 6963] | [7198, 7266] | 1.01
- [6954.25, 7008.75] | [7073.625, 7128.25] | 0.90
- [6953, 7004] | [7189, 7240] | 0.90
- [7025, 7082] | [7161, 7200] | 0.88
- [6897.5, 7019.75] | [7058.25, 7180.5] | 0.94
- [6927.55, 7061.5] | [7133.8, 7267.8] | 0.92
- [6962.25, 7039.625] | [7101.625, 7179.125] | 0.87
